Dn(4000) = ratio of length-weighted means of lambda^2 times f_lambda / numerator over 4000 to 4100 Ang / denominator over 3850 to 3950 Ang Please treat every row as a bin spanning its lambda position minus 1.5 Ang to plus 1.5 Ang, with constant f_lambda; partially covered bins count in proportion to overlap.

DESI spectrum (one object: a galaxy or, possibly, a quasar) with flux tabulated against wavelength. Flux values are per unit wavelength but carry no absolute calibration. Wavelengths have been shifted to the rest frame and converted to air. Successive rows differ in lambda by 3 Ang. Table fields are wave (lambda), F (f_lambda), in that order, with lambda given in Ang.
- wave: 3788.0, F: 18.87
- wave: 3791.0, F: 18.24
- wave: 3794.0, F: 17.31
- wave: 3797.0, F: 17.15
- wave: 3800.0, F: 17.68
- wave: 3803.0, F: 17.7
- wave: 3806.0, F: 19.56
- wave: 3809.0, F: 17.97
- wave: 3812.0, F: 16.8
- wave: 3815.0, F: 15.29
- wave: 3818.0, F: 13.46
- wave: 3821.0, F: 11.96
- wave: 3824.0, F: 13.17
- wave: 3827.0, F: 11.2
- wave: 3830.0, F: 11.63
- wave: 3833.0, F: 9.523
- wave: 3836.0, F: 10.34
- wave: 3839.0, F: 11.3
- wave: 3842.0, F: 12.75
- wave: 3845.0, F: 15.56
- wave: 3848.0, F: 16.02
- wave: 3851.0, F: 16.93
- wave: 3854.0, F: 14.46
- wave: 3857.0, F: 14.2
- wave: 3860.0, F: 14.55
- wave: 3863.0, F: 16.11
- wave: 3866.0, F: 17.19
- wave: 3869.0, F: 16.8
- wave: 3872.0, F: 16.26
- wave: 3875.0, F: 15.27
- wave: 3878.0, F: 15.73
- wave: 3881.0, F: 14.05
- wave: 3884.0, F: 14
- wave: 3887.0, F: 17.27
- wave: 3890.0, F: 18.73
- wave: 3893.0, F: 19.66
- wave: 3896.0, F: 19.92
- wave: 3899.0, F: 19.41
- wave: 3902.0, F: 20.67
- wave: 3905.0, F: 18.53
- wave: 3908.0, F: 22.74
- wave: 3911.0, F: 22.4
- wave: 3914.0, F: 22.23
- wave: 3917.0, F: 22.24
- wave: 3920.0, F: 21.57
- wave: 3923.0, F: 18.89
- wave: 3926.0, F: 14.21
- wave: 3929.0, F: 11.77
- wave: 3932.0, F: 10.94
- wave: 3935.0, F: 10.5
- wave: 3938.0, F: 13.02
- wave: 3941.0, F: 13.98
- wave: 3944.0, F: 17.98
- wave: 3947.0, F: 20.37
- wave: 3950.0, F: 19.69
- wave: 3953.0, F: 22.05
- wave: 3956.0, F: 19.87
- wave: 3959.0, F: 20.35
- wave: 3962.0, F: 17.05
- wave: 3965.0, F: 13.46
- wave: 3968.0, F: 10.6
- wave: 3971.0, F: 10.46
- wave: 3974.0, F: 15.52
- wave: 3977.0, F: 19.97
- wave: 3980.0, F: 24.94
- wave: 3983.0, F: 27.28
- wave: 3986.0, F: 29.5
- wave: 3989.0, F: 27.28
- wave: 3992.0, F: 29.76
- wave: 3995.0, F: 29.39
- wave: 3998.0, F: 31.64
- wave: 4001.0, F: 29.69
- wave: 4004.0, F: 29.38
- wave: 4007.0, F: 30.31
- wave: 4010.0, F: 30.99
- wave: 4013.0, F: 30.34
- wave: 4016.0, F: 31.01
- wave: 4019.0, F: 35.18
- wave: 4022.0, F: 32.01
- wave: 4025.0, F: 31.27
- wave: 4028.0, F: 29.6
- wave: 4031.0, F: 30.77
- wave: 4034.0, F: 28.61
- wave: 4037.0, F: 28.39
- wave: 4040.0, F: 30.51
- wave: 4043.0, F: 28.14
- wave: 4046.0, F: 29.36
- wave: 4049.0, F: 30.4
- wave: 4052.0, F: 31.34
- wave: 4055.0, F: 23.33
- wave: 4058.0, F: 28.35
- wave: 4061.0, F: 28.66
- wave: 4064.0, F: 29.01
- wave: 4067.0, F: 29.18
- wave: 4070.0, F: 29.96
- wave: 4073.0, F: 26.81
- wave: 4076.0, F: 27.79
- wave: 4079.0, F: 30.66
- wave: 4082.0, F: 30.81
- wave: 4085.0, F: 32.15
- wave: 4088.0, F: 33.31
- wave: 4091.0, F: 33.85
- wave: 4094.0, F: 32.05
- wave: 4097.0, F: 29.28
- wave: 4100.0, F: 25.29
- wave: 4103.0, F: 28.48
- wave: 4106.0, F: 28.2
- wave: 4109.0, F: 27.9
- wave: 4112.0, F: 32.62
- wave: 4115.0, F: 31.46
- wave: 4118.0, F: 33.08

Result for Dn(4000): 1.9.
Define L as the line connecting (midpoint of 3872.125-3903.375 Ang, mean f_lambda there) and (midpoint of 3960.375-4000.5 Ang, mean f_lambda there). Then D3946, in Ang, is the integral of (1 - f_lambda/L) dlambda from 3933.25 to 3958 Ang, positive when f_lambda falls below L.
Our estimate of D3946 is 4.0 Ang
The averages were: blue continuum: 17.4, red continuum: 22.3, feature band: 17.2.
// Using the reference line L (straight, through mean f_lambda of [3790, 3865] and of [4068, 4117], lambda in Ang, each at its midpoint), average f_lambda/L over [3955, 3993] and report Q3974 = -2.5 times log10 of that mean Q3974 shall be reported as 0.15 mag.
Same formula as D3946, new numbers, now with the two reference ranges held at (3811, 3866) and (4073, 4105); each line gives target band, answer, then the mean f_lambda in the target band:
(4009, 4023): -3.6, 31.9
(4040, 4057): -0.7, 28.7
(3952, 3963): 0.8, 19.9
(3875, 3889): 1.0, 15.4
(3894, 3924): -4.2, 20.9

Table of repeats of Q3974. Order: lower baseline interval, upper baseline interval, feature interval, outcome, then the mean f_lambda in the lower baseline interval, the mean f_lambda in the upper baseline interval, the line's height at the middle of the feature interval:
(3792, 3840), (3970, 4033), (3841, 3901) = 0.14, 14.6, 28.1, 18.6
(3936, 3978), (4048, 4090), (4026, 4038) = -0.17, 16.6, 29.5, 25.2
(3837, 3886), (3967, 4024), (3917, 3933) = 0.25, 15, 26.8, 20.6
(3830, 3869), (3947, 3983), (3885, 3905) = -0.21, 14.1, 18.1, 15.7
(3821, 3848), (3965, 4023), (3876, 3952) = 0.08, 12.2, 26.2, 19.2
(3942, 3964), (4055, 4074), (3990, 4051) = -0.22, 19.4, 28.3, 24.8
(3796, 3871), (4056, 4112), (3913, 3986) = 0.22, 14.8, 29.6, 21.6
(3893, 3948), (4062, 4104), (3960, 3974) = 0.50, 17.9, 29.9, 21.3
